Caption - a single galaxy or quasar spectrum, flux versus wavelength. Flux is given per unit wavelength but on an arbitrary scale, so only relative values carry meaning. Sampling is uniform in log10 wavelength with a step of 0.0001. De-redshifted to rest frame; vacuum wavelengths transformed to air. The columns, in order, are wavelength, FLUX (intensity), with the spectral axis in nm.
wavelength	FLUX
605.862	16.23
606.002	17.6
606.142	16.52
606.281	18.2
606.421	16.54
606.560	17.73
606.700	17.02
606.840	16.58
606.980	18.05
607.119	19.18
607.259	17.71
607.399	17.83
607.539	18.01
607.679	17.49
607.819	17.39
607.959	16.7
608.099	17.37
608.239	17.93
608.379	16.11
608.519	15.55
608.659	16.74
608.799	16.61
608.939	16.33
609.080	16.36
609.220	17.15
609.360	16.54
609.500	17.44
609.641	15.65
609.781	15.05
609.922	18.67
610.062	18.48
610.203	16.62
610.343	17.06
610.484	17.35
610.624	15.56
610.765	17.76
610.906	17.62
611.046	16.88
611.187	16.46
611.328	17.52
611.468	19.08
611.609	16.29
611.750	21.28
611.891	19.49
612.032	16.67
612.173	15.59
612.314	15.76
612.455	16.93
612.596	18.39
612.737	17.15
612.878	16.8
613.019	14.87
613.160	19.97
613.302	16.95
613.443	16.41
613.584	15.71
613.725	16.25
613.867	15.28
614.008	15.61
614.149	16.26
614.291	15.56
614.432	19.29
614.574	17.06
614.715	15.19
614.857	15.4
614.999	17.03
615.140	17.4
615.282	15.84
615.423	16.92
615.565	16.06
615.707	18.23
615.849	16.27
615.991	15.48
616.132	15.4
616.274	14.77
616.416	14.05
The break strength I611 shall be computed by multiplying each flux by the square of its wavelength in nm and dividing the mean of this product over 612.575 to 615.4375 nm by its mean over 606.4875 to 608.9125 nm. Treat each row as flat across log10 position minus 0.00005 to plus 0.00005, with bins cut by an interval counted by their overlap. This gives 0.98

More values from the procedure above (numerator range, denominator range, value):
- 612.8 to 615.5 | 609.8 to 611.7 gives 0.96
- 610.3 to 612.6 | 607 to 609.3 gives 1.02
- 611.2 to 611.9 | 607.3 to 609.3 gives 1.10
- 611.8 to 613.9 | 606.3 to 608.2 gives 0.98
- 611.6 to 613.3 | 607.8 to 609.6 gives 1.05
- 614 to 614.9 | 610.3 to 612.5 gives 0.96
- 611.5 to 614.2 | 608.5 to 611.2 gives 1.02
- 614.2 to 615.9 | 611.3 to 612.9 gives 0.96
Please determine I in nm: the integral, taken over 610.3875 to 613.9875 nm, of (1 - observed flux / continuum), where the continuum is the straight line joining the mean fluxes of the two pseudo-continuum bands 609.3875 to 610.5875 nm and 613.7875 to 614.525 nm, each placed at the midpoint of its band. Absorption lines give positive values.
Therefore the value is -0.09 nm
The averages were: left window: 17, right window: 16.4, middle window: 17.1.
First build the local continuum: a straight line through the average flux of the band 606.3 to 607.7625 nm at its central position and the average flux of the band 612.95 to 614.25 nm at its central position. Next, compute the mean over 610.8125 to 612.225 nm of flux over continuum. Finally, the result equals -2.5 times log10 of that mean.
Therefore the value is -0.06 mag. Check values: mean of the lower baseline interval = 17.6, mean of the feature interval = 17.7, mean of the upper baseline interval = 16.3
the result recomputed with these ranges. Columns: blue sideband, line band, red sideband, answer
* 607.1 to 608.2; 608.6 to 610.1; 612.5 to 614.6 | 0.038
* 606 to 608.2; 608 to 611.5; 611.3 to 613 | 0.036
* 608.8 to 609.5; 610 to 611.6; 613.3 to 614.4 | -0.051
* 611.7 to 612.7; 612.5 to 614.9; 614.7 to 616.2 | 0.027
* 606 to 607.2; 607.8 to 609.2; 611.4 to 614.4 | 0.041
